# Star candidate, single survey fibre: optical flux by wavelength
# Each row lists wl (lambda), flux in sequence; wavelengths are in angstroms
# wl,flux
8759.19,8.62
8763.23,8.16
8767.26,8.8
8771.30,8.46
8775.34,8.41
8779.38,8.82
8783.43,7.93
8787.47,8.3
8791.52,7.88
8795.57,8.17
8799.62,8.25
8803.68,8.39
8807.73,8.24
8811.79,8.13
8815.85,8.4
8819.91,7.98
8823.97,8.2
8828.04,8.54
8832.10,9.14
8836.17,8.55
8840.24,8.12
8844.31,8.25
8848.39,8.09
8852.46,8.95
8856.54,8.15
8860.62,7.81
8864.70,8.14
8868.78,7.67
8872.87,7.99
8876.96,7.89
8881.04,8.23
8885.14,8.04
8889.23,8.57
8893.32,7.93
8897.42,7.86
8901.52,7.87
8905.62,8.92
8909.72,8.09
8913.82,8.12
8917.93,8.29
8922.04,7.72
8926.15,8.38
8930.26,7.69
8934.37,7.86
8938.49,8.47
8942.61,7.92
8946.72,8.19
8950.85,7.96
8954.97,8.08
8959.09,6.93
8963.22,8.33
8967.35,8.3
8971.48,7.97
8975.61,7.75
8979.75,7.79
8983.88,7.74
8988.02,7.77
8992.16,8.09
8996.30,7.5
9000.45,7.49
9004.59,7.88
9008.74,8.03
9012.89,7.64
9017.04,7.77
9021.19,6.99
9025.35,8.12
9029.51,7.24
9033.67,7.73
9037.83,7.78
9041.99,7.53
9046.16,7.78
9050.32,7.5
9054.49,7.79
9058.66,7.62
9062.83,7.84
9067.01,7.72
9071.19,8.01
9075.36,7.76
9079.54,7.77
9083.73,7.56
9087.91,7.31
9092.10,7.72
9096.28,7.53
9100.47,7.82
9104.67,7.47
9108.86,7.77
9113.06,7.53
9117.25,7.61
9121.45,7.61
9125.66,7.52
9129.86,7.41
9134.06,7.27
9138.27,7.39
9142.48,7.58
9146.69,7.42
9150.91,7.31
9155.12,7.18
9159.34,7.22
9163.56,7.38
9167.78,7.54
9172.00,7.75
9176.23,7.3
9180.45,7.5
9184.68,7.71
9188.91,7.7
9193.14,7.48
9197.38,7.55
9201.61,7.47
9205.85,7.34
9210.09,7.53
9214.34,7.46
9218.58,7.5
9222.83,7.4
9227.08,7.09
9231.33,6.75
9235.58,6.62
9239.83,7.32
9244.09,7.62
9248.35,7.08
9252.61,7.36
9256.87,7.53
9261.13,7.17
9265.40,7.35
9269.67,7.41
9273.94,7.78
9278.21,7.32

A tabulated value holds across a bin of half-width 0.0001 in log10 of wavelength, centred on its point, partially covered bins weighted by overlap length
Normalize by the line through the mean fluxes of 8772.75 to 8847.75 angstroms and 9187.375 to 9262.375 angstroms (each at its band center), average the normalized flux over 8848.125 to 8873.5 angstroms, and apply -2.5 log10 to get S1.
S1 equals 0.01 mag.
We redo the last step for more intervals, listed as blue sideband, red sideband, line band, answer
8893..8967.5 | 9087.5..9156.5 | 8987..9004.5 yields 0.02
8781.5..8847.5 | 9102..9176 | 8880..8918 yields -0.02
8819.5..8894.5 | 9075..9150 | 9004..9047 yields 0.02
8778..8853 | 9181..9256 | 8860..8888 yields 0.02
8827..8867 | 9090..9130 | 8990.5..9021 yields 0.03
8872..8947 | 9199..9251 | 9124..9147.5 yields 0.01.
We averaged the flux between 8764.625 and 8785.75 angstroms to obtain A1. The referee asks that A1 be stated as 8.47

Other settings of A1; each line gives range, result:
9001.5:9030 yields 7.68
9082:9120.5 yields 7.59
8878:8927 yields 8.16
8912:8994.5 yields 7.97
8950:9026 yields 7.79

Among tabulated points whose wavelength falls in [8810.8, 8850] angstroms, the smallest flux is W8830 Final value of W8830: 7.98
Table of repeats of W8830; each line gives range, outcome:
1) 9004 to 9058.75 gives 6.99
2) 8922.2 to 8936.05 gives 7.69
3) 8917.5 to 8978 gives 6.93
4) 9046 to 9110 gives 7.31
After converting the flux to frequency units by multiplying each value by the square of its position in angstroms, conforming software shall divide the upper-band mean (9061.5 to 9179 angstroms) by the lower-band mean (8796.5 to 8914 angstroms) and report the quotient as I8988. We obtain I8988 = 1.0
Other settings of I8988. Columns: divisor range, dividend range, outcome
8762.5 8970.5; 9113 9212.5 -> 0.97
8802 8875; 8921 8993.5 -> 0.99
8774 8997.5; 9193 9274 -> 0.97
